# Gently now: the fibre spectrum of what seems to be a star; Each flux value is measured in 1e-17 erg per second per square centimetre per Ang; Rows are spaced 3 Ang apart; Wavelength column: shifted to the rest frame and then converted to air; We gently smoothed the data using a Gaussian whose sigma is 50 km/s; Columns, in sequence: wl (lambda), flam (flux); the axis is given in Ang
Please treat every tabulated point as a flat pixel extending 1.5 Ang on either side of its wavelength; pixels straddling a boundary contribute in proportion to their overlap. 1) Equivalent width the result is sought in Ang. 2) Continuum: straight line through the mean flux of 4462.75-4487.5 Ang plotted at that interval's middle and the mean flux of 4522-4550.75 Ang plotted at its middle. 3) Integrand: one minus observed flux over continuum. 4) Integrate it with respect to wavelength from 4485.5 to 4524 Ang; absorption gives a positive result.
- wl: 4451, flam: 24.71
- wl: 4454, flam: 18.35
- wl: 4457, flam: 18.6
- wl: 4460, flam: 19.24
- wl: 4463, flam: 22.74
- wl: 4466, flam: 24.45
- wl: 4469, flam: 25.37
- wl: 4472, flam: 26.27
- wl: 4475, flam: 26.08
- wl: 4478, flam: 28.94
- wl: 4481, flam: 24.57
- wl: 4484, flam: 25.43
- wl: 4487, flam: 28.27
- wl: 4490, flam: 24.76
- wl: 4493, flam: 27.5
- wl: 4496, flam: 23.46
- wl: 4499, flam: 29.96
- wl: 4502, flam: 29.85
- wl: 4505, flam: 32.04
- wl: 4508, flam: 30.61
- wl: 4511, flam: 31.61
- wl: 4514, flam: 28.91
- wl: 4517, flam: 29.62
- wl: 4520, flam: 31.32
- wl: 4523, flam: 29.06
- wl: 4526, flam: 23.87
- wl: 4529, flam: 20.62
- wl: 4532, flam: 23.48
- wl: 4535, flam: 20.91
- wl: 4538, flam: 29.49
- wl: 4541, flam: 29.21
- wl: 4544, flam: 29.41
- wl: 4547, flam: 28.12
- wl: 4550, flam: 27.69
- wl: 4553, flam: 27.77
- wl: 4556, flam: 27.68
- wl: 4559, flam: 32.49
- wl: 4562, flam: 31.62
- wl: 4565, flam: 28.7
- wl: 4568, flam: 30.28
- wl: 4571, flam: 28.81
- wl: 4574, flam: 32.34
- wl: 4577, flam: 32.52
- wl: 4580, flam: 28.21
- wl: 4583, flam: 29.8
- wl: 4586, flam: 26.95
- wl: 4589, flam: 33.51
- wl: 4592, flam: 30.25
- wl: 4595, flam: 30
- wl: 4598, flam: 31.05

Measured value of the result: -4.49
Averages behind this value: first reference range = 25.8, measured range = 29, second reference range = 26.1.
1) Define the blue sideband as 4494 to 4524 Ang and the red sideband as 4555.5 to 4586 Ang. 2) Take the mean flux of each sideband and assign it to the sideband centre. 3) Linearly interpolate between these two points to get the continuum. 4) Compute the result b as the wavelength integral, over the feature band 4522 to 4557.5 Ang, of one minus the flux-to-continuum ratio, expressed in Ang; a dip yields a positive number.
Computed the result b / 4.14 Ang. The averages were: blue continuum 29.6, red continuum 30.2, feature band 26.4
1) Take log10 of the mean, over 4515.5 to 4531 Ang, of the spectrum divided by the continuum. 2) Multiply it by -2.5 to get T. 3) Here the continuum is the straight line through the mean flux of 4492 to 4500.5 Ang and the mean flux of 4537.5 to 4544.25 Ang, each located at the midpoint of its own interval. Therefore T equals 0.062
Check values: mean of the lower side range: 26.9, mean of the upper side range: 29.3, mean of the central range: 26.8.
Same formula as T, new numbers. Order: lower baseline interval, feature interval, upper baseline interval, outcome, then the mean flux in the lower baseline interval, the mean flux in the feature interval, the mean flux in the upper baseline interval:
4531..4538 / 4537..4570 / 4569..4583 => -0.10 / 23.7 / 29.3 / 30.4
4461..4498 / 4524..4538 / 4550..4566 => 0.21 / 25.6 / 23.2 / 29.5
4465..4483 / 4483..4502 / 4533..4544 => -0.03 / 26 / 26.9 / 26.8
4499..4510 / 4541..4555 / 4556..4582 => 0.08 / 30.7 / 28.3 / 30.4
